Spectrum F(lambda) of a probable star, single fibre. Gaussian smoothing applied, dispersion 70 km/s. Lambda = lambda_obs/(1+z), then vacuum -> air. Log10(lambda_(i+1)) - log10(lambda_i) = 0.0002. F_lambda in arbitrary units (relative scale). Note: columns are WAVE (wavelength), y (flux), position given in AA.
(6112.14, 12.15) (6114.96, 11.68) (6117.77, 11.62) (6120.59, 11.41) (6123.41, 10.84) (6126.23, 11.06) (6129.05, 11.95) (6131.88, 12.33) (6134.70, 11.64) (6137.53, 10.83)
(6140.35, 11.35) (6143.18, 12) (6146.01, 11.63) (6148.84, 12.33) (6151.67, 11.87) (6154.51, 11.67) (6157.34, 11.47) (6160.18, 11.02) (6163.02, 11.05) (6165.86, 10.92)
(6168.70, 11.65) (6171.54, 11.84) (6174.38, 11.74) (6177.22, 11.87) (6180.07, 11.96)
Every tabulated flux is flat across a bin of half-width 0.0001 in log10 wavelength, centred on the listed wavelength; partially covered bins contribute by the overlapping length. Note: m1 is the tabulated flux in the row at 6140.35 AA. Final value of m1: 11.35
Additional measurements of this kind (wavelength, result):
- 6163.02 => 11.05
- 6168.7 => 11.65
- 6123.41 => 10.84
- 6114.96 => 11.68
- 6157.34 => 11.47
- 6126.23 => 11.06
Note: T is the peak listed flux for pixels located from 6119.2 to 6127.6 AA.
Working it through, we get 11.41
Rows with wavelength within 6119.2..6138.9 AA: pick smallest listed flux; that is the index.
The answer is 10.83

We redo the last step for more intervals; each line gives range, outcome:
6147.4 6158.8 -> 11.47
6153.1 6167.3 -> 10.92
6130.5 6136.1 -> 11.64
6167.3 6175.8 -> 11.65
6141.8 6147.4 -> 11.63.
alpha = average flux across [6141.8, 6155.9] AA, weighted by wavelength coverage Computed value 11.9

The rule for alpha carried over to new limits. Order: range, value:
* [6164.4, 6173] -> 11.5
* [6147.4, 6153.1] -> 12.1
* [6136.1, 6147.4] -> 11.5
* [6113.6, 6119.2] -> 11.7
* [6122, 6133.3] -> 11.5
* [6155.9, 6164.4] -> 11.2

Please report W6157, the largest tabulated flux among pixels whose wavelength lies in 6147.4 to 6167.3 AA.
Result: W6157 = 12.33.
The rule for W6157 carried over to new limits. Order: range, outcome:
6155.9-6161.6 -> 11.47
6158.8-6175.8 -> 11.84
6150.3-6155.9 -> 11.87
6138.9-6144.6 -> 12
